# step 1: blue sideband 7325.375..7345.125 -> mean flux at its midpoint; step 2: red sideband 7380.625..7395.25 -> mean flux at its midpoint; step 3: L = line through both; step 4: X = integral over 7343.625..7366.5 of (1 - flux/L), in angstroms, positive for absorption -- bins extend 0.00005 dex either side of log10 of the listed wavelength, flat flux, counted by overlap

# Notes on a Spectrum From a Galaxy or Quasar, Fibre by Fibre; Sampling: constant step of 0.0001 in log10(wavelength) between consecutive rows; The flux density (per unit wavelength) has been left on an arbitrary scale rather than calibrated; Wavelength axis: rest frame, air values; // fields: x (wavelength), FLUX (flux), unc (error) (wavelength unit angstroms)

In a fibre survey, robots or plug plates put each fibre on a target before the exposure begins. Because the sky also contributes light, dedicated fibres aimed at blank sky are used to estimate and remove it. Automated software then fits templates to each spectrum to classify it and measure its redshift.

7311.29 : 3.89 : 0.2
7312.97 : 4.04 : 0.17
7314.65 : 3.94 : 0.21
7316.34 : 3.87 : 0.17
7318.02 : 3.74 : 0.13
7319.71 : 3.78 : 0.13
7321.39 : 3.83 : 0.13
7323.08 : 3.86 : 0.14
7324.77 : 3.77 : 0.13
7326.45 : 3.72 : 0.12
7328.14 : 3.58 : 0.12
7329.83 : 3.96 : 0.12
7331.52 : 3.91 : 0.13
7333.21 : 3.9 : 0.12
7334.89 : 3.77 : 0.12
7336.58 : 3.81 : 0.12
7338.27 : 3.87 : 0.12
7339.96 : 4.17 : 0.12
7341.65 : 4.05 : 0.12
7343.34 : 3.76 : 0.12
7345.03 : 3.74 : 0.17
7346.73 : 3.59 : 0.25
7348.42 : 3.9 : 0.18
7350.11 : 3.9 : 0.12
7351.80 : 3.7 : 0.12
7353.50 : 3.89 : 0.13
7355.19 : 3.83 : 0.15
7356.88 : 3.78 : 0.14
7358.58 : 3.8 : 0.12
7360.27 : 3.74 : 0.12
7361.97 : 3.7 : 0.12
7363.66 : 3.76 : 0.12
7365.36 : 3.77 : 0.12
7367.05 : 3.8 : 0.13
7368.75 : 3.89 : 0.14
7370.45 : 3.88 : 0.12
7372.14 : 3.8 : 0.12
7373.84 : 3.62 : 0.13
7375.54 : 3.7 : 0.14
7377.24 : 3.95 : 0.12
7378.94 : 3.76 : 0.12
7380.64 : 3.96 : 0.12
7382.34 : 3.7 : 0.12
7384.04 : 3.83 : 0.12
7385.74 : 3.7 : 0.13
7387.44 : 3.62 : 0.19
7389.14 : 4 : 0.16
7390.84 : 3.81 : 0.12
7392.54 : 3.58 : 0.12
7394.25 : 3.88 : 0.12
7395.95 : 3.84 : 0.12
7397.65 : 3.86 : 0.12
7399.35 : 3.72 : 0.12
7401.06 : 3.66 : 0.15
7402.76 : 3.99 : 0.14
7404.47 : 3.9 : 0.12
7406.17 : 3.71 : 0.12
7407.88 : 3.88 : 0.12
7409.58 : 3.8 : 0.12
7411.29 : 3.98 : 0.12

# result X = 0.3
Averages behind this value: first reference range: 3.86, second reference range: 3.78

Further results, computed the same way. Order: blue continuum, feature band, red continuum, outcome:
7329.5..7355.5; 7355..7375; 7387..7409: 0.31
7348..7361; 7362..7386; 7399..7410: 0.14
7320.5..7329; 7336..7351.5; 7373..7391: -0.40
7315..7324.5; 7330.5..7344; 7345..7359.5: -0.37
